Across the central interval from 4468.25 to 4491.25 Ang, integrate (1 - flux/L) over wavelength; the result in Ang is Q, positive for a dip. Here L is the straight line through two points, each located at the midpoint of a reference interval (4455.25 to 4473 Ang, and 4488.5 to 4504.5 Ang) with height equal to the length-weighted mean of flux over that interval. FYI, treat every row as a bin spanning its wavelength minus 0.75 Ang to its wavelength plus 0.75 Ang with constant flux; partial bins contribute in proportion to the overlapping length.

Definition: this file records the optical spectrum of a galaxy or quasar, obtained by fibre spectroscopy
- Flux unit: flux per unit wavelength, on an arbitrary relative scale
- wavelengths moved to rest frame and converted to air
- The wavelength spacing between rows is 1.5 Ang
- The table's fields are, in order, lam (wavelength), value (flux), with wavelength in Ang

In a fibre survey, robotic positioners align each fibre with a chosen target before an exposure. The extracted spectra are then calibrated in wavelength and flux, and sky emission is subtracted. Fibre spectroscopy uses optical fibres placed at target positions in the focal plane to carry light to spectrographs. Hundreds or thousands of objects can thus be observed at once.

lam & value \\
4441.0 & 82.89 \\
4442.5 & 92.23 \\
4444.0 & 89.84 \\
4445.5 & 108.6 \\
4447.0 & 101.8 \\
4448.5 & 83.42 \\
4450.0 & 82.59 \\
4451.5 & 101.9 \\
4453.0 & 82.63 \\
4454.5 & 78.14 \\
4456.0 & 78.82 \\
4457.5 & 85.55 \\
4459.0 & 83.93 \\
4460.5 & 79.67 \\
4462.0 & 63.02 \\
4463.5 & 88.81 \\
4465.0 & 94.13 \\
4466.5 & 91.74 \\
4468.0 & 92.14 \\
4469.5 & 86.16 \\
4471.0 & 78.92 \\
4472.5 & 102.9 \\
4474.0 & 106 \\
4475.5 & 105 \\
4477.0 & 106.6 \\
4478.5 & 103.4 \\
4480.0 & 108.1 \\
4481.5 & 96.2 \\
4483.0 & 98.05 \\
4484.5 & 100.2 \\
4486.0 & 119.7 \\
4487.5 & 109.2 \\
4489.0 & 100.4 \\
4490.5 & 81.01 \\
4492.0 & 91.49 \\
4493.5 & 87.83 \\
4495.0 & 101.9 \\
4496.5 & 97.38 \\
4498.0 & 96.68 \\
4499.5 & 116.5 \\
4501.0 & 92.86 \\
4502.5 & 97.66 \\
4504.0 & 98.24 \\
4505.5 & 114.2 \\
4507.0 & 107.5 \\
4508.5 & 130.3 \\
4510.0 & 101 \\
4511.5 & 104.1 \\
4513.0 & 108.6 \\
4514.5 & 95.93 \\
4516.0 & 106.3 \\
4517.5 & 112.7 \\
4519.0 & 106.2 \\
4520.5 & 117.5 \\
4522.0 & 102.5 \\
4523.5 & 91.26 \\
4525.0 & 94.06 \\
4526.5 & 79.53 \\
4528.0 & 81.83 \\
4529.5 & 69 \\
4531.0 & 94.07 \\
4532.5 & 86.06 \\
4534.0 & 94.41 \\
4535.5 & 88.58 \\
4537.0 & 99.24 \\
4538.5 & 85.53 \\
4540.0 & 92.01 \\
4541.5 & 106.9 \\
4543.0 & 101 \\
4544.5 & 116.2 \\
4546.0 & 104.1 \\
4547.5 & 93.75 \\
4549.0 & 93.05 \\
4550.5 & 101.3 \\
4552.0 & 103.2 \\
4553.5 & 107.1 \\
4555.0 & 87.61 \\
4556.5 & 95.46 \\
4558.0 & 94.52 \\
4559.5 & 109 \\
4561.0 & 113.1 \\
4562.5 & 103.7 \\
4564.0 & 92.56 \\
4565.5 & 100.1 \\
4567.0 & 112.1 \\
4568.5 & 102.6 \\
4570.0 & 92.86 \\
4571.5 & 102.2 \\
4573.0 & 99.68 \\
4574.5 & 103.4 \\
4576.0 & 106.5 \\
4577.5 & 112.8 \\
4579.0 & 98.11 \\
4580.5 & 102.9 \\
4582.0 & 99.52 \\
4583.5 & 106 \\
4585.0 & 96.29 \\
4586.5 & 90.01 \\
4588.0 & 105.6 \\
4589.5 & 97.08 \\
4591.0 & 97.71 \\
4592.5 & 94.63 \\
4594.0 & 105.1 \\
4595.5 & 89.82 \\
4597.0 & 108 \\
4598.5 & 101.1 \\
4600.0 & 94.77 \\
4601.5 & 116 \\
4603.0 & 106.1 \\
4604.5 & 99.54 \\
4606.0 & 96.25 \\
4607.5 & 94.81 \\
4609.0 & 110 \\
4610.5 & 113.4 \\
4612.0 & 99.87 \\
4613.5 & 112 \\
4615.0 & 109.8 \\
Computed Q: -2.4 Ang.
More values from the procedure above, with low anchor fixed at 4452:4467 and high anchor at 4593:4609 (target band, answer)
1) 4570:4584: -0.65 Ang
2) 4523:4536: 0.80 Ang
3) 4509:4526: -2.49 Ang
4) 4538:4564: -1.50 Ang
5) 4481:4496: -2.08 Ang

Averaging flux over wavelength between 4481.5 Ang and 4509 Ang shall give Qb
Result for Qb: 102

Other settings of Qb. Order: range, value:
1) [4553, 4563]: 101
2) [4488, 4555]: 98.8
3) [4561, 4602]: 101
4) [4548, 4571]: 100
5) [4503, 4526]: 106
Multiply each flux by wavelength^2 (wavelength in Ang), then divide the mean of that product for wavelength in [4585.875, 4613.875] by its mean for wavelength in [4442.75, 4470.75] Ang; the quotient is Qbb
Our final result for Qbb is 1.2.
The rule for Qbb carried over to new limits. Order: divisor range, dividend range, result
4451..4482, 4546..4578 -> 1.16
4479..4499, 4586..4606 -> 1.06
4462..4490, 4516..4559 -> 1.01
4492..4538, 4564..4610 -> 1.06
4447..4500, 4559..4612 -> 1.14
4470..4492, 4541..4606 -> 1.05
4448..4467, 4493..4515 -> 1.26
